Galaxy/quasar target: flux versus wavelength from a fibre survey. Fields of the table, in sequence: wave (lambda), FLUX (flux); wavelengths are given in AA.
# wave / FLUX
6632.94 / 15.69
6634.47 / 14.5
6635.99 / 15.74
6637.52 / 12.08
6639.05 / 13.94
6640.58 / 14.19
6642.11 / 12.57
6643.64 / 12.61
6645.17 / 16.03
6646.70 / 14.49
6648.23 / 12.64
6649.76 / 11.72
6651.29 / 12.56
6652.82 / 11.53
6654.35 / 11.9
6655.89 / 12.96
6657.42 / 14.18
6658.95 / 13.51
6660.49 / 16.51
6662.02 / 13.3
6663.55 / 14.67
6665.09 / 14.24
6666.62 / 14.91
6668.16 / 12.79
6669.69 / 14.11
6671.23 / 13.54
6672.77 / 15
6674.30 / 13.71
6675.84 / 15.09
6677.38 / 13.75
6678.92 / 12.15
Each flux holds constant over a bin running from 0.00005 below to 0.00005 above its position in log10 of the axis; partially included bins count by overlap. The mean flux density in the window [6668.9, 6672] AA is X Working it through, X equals 13.8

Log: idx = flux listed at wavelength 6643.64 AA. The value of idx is 12.61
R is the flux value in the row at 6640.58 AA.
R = 14.19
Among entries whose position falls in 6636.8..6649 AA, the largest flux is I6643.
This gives 16.03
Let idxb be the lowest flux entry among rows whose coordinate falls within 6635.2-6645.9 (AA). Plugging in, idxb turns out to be 12.08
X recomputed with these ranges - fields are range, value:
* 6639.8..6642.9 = 13.4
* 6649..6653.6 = 11.9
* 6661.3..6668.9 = 14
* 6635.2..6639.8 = 13.9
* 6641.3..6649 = 13.7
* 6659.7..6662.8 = 14.9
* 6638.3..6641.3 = 14.1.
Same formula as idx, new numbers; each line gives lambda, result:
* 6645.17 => 16.03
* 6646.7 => 14.49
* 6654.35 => 11.9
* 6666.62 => 14.91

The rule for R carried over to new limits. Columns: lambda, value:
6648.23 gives 12.64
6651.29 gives 12.56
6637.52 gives 12.08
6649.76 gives 11.72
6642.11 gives 12.57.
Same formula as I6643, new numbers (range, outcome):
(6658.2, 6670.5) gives 16.51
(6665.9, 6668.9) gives 14.91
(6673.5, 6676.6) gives 15.09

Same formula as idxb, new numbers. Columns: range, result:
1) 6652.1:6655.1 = 11.53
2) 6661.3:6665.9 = 13.3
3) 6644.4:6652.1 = 11.72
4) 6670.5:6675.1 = 13.54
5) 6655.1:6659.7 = 12.96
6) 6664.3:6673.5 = 12.79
